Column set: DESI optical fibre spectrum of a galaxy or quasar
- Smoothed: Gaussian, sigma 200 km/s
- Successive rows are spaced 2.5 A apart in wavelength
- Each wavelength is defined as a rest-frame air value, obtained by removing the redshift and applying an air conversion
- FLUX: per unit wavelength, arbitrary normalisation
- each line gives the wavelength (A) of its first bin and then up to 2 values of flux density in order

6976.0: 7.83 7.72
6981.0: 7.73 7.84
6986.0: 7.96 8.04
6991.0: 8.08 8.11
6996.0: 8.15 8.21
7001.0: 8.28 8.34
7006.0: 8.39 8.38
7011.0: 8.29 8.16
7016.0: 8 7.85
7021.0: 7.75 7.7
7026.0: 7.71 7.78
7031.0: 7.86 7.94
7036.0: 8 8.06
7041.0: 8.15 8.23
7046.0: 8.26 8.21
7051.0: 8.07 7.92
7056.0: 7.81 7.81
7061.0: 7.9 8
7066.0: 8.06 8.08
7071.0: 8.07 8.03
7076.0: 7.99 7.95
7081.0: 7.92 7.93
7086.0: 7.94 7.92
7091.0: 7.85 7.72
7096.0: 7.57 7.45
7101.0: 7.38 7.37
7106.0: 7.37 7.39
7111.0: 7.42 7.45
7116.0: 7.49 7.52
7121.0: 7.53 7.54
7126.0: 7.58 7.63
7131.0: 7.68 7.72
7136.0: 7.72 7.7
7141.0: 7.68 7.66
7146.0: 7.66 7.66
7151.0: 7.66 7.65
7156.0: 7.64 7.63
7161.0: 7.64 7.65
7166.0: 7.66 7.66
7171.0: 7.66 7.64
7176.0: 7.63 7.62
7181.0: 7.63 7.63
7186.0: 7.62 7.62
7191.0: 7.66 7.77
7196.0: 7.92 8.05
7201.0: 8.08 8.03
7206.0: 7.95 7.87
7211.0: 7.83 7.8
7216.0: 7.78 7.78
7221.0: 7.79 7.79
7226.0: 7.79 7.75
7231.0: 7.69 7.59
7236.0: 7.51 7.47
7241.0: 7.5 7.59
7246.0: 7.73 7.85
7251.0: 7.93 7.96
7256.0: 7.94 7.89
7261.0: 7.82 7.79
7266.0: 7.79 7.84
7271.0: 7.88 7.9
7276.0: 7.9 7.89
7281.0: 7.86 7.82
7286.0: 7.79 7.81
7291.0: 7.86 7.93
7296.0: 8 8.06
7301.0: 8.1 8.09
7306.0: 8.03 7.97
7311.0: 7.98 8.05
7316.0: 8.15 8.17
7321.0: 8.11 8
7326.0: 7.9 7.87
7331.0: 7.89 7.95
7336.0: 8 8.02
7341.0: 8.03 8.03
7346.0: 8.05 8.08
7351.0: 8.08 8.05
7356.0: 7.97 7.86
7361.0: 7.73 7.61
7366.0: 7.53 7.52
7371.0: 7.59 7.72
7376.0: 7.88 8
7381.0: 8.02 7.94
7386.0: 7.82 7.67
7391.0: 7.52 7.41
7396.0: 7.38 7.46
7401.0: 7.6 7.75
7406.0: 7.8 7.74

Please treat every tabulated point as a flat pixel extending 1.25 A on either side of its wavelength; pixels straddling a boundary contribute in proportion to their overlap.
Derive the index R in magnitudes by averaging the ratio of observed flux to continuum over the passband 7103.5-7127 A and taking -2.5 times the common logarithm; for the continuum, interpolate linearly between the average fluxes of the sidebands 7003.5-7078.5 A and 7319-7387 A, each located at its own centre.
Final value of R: 0.07 mag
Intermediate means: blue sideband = 8.02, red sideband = 7.9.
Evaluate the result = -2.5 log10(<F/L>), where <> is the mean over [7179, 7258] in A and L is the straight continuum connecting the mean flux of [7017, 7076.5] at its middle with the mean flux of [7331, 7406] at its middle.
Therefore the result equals 0.02 mag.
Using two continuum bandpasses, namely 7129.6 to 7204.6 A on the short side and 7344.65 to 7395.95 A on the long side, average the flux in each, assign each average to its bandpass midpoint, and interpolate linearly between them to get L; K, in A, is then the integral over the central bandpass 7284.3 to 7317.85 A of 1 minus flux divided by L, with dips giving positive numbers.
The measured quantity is -0.97 A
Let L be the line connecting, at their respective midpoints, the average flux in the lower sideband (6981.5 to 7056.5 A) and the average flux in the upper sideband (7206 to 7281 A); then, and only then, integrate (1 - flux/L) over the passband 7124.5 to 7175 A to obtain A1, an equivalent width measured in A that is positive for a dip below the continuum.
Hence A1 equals 1.5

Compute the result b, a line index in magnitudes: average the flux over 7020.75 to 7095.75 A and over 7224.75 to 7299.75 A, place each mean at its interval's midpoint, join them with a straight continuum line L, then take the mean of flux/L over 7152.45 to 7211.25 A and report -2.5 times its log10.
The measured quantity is 0.017 mag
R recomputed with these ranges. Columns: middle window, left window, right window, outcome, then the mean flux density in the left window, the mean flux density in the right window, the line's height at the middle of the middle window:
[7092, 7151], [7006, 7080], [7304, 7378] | 0.059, 8.01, 7.93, 7.99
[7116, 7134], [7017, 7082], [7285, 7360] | 0.054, 7.97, 8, 7.97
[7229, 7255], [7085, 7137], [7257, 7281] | 0.017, 7.58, 7.86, 7.81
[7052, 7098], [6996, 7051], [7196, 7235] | 0.014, 8.08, 7.84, 8.01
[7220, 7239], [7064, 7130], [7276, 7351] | 0.027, 7.7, 7.98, 7.87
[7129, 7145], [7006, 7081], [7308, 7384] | 0.040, 8.01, 7.93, 7.98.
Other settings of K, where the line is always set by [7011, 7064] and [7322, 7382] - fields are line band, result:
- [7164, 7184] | 0.74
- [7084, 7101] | 0.49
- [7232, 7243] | 0.55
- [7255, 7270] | 0.13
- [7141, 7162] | 0.76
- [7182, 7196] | 0.44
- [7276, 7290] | 0.12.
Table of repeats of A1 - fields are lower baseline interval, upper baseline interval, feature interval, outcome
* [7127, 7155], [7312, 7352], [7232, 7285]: 0.7 A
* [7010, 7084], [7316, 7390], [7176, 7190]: 0.6 A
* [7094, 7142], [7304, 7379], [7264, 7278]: -0.1 A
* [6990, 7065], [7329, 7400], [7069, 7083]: 0.0 A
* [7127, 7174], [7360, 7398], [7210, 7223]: -0.2 A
